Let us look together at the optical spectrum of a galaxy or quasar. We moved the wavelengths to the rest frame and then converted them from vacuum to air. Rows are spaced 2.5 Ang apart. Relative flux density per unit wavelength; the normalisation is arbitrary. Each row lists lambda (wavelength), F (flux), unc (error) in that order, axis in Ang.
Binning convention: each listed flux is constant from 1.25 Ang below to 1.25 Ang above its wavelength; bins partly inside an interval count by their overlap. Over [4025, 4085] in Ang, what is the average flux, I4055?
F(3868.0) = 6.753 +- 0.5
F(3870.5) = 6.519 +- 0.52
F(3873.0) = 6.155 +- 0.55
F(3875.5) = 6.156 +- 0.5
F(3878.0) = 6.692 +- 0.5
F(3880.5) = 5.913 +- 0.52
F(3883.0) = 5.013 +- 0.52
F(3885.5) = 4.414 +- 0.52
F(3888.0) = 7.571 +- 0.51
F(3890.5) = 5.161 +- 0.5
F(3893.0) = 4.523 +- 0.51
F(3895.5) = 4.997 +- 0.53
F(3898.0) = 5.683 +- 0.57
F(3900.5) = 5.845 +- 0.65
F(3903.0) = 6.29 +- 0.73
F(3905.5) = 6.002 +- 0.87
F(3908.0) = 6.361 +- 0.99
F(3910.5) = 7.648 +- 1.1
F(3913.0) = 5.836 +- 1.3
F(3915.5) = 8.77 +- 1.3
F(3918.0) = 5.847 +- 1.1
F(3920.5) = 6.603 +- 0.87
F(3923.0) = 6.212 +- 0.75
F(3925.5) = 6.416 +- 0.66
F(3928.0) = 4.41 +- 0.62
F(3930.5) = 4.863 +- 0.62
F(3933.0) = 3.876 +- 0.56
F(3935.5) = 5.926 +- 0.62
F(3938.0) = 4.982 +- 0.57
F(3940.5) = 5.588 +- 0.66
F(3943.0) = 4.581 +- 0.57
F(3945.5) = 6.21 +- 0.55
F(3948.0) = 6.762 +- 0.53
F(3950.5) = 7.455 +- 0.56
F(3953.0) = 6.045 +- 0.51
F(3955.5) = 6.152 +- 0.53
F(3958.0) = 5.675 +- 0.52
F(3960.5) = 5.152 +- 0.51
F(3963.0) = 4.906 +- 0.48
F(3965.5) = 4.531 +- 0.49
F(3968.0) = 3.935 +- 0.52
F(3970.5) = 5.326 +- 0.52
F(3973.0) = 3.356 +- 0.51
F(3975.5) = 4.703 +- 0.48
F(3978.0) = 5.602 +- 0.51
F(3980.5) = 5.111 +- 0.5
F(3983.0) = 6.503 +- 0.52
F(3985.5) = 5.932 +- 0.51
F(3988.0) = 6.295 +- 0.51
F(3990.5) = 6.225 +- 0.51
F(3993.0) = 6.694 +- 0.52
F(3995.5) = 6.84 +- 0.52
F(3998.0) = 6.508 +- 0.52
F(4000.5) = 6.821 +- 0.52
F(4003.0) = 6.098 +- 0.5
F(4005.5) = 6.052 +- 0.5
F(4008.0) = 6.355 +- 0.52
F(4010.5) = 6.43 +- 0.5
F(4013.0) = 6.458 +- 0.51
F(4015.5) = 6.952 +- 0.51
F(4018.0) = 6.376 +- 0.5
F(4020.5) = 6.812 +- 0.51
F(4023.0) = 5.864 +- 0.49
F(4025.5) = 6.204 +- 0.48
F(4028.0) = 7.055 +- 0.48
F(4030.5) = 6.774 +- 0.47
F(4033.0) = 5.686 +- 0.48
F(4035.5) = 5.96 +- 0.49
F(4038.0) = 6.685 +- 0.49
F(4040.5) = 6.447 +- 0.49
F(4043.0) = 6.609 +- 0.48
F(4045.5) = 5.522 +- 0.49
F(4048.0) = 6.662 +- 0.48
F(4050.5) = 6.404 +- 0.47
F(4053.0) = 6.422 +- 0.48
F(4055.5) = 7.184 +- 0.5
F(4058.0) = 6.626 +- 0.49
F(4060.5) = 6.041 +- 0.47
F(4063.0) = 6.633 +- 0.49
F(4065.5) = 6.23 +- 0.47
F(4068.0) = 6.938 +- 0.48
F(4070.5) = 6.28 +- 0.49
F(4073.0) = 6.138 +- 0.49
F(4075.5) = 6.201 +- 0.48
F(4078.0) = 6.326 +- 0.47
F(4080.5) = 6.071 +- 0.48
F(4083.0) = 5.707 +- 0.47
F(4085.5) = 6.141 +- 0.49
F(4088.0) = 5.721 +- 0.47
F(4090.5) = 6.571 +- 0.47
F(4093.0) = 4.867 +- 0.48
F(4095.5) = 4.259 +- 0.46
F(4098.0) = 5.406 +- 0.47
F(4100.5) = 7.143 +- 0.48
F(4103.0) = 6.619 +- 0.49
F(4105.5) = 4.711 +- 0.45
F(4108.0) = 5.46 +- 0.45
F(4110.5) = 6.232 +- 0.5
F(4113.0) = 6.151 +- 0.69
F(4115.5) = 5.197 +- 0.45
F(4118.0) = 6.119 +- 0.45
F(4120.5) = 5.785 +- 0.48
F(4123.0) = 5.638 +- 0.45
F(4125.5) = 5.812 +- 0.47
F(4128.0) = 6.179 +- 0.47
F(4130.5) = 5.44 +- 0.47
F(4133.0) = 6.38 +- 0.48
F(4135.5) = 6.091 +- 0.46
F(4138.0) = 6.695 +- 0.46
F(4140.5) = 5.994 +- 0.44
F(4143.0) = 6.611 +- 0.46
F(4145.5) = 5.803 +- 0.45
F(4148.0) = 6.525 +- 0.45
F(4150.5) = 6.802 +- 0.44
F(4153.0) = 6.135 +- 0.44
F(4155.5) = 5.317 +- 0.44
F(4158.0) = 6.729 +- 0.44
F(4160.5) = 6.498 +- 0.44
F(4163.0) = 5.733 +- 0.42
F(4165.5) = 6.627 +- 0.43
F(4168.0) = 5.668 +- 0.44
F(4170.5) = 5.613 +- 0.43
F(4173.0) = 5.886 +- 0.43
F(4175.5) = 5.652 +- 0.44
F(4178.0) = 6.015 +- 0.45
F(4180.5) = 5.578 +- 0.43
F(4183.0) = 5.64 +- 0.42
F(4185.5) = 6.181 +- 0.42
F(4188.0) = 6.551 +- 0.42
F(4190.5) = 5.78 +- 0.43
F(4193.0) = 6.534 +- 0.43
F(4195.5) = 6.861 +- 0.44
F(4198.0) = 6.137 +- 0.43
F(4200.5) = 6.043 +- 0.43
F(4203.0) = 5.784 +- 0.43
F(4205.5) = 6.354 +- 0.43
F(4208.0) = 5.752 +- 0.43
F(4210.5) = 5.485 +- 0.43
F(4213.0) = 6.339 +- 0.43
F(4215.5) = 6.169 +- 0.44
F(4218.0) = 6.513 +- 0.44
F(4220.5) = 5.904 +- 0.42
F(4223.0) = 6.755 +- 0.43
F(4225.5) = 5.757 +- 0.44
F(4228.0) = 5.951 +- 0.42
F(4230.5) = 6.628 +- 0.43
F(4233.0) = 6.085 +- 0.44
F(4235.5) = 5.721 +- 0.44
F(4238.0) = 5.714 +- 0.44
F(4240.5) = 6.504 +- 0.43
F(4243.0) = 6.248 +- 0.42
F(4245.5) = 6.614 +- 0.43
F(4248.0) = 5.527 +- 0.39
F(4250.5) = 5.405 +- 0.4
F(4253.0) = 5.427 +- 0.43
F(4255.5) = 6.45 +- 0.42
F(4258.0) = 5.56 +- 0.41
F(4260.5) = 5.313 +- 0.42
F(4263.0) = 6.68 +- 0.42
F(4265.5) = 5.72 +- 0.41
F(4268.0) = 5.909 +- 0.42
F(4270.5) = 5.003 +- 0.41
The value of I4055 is 6.37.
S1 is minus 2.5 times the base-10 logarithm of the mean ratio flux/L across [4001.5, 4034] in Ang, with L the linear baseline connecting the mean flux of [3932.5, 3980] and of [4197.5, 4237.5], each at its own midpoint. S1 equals -0.165 mag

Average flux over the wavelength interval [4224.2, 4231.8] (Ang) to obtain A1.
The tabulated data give 6.12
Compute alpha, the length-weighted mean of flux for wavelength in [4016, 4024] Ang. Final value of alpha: 6.42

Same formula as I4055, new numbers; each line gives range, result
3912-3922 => 6.77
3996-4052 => 6.4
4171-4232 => 6.09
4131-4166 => 6.26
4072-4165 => 5.98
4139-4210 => 6.1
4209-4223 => 6.14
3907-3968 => 5.83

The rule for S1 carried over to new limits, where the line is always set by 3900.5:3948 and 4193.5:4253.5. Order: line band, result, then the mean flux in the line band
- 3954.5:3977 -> 0.222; 4.85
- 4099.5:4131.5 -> 0.028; 5.88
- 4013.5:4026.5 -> -0.081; 6.45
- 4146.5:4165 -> -0.037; 6.26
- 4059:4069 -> -0.078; 6.45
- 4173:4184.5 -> 0.057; 5.75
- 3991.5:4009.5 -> -0.088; 6.48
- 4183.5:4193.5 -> -0.023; 6.19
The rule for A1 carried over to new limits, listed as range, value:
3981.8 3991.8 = 6.24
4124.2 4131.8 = 5.81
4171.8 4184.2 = 5.75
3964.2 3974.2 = 4.29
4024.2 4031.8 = 6.67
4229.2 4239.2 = 6.04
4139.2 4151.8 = 6.35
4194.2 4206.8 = 6.24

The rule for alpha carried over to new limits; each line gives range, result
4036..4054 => 6.37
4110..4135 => 5.89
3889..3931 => 6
